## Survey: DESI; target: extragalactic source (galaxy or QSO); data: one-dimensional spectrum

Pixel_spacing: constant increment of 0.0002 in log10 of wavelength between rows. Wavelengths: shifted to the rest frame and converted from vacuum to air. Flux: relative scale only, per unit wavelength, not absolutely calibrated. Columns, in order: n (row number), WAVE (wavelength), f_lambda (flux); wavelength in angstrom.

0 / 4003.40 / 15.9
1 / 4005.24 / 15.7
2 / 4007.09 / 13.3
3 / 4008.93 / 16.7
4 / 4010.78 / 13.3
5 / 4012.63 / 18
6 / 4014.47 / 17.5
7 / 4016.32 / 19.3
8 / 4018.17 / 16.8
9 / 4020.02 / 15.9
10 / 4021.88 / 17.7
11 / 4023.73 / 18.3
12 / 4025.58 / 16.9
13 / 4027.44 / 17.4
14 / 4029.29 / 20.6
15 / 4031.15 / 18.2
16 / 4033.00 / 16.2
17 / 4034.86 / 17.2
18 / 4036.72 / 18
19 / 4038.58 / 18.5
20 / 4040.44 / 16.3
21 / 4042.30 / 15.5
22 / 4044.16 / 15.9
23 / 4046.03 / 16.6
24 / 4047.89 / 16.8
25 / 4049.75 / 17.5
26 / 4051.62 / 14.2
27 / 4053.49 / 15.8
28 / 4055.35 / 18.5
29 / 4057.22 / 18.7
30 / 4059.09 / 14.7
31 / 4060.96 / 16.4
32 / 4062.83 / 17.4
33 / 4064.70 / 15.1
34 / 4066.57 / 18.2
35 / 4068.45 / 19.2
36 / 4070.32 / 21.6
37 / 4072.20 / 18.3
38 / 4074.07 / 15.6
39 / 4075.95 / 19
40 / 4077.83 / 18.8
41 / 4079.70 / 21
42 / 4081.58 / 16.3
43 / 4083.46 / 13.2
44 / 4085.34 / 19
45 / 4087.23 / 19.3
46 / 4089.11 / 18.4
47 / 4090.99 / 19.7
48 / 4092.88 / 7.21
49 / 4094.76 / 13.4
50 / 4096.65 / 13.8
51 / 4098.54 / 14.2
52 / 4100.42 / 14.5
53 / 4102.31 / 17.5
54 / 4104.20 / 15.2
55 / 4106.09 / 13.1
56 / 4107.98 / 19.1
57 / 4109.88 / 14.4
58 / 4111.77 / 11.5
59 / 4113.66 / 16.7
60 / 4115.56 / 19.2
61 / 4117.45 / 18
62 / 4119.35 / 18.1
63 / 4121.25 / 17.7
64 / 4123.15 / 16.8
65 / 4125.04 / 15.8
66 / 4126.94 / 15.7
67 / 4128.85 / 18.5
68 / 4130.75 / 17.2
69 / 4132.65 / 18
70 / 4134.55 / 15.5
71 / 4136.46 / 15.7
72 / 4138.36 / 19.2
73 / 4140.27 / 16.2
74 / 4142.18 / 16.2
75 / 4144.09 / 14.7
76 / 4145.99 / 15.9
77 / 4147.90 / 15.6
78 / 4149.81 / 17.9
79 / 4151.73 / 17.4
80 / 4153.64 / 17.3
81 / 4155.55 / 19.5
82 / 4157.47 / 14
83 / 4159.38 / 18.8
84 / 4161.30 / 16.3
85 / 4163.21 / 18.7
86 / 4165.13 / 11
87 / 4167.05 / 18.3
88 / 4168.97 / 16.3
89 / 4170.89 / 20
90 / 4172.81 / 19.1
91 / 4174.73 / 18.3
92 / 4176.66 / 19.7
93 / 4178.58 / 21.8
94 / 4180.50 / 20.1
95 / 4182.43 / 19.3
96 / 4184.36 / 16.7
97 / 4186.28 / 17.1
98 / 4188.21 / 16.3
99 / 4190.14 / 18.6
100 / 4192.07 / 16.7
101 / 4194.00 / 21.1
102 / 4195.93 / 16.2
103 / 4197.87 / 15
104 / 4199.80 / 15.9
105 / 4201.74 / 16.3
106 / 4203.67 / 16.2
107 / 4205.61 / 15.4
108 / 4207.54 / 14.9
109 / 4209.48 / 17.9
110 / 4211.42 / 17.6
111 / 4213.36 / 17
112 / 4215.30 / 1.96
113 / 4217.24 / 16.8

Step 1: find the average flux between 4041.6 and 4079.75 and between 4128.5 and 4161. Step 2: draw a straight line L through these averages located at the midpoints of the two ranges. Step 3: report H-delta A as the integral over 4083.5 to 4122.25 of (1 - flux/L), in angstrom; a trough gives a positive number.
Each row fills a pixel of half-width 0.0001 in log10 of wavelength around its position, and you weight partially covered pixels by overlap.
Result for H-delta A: 2.61 angstrom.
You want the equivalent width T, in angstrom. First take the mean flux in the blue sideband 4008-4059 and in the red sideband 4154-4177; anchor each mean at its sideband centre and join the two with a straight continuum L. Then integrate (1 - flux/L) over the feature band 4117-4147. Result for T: 0.94 angstrom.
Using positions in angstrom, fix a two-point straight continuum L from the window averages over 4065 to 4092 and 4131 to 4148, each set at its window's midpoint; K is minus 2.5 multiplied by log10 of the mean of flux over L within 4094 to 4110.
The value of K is 0.17 mag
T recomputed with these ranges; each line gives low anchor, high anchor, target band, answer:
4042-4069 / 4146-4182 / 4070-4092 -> -1.67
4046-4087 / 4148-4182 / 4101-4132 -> 1.98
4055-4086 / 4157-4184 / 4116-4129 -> 0.46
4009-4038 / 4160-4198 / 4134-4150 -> 1.36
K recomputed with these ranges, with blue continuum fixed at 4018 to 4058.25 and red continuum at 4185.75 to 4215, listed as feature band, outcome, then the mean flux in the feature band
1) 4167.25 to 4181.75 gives -0.16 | 19.3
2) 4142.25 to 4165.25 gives 0.00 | 16.6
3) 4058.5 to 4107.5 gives 0.03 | 16.6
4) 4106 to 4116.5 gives 0.06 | 15.9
